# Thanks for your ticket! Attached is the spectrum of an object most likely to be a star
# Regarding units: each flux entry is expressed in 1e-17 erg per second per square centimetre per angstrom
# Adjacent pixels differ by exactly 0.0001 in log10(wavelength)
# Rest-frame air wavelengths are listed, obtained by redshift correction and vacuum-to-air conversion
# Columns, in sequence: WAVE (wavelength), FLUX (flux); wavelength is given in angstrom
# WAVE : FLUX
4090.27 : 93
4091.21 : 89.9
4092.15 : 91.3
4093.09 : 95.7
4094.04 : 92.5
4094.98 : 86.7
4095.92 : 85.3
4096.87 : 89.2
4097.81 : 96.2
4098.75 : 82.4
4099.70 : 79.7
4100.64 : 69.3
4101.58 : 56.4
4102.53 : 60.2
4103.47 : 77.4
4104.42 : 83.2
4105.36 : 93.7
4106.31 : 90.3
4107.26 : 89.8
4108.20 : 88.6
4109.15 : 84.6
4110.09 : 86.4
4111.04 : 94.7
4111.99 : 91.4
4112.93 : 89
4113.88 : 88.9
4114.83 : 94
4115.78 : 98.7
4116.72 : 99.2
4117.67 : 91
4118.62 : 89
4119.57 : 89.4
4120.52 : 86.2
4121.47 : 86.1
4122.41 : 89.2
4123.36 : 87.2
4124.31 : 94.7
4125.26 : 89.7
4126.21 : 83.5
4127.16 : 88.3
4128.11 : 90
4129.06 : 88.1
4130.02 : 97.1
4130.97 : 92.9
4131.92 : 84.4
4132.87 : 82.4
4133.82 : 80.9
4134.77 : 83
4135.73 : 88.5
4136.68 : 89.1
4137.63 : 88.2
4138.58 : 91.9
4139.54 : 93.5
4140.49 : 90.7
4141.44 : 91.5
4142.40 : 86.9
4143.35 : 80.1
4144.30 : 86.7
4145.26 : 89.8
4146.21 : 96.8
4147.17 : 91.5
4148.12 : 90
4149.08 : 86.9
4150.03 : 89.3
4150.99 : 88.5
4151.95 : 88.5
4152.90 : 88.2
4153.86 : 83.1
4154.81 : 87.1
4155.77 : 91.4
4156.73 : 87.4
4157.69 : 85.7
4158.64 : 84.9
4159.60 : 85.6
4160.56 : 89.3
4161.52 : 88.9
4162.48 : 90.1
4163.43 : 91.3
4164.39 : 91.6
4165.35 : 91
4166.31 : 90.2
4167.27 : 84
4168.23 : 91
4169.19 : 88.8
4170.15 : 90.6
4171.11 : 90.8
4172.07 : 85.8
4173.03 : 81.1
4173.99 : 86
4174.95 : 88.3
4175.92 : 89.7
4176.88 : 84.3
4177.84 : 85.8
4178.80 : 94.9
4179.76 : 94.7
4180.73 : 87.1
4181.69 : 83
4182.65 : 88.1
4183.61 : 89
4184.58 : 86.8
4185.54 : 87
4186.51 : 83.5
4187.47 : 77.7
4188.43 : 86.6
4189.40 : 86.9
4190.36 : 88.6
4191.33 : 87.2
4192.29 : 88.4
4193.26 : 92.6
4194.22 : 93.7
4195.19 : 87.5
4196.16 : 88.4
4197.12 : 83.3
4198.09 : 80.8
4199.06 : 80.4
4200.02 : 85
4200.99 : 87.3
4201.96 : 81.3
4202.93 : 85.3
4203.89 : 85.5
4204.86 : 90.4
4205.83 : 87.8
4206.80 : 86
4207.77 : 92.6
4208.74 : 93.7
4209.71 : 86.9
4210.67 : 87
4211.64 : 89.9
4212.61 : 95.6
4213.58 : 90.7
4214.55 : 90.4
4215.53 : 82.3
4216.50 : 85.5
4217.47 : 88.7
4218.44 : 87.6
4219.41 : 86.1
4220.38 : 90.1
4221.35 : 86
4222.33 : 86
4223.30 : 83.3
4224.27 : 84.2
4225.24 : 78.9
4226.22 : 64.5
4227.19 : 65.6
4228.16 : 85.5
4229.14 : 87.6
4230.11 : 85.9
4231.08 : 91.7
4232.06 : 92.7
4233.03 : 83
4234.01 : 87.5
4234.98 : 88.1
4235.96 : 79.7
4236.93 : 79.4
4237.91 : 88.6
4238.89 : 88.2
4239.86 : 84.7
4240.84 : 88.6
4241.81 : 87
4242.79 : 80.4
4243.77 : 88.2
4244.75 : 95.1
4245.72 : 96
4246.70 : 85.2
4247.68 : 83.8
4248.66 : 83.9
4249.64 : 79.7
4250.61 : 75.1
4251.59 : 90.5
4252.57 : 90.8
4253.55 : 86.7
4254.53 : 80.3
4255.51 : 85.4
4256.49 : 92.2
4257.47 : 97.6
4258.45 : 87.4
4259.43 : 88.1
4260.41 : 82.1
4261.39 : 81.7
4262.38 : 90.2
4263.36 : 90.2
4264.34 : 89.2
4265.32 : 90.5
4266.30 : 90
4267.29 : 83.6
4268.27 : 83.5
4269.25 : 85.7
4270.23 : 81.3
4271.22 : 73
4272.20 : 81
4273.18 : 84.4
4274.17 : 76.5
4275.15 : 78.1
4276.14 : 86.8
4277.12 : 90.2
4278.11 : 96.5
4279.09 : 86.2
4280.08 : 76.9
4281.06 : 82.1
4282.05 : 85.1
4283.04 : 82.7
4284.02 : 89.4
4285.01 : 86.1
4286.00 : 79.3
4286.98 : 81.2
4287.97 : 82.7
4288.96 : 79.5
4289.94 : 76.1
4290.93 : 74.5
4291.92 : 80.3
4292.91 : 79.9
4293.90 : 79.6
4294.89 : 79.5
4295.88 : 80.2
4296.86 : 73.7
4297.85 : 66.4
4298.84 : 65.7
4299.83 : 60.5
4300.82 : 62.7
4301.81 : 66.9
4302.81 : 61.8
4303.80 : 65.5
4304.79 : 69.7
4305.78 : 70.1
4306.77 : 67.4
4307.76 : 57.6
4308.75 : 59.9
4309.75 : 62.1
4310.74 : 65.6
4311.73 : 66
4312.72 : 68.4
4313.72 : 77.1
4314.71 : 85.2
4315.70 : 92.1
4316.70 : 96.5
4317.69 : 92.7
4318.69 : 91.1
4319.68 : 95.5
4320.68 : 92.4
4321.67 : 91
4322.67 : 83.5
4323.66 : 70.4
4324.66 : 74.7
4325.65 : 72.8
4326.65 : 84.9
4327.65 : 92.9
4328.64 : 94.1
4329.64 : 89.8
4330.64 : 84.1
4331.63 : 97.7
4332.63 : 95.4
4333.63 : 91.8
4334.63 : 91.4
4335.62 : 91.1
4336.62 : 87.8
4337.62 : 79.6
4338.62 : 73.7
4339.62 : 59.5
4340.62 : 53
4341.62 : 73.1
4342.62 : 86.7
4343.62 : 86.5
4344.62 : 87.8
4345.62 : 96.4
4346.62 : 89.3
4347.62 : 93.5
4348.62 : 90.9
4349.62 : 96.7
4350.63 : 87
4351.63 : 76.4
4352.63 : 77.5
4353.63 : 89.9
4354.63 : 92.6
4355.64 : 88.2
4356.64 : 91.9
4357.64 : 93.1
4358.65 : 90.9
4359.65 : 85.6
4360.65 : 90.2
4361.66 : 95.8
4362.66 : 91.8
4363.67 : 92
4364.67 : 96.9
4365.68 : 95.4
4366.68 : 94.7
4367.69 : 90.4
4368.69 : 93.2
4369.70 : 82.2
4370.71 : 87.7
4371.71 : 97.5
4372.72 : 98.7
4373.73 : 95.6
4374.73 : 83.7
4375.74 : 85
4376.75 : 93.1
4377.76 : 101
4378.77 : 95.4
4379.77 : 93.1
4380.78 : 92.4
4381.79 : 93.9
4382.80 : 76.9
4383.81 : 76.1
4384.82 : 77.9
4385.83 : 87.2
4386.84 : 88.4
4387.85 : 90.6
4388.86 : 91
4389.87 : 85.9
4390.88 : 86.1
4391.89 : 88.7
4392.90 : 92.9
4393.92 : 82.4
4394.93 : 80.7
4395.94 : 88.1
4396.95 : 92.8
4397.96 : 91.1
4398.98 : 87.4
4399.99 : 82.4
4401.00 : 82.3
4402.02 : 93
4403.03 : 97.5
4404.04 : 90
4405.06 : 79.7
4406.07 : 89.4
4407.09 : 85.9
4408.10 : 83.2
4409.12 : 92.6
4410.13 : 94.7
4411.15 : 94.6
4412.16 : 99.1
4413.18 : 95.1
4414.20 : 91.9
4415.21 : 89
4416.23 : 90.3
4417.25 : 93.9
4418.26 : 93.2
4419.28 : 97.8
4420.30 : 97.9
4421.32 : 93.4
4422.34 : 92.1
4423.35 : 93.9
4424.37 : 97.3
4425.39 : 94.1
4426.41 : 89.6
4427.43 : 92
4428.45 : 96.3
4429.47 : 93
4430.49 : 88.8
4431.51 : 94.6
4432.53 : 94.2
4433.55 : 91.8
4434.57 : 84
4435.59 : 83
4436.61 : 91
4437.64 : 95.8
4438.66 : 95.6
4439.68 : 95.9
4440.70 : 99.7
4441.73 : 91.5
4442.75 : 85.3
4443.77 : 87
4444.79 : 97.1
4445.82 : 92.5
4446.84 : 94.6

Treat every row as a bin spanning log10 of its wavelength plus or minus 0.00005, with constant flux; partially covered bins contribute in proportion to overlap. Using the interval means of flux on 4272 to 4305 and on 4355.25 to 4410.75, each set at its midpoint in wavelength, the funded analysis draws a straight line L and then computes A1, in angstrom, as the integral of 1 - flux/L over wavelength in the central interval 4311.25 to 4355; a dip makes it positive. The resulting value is -0.9 angstrom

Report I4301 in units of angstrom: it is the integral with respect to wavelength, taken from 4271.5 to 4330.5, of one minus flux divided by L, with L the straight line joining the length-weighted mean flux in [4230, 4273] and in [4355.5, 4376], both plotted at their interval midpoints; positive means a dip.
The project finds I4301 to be 6.6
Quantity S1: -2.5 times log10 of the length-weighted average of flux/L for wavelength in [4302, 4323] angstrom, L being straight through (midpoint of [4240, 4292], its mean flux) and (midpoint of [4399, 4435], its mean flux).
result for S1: 0.14 mag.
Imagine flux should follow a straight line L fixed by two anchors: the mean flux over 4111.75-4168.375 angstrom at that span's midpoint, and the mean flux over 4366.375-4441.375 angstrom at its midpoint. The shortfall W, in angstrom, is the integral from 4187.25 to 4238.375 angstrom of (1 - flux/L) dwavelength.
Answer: 2.0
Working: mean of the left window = 89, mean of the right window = 90.7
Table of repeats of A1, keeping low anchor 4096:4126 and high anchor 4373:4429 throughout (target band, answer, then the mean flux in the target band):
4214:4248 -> 1.1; 85.3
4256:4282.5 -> 0.9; 85.6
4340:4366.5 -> 0.5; 88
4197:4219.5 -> 0.2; 87.2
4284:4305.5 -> 3.5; 74.2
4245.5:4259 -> 0.3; 86.6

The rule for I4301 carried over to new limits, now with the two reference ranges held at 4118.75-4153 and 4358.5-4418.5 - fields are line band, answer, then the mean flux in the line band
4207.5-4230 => 0.89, 85.5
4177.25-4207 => 0.71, 86.8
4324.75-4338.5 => 0.27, 87.9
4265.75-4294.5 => 2.22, 82.5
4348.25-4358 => 0.16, 88.3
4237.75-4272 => 1.11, 86.3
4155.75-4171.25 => -0.02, 88.9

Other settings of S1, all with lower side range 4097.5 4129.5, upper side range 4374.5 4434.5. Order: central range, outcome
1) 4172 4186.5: 0.00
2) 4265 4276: 0.08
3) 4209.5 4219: -0.01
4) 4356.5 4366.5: -0.03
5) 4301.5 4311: 0.35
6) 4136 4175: -0.02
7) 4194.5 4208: 0.02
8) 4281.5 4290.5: 0.08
